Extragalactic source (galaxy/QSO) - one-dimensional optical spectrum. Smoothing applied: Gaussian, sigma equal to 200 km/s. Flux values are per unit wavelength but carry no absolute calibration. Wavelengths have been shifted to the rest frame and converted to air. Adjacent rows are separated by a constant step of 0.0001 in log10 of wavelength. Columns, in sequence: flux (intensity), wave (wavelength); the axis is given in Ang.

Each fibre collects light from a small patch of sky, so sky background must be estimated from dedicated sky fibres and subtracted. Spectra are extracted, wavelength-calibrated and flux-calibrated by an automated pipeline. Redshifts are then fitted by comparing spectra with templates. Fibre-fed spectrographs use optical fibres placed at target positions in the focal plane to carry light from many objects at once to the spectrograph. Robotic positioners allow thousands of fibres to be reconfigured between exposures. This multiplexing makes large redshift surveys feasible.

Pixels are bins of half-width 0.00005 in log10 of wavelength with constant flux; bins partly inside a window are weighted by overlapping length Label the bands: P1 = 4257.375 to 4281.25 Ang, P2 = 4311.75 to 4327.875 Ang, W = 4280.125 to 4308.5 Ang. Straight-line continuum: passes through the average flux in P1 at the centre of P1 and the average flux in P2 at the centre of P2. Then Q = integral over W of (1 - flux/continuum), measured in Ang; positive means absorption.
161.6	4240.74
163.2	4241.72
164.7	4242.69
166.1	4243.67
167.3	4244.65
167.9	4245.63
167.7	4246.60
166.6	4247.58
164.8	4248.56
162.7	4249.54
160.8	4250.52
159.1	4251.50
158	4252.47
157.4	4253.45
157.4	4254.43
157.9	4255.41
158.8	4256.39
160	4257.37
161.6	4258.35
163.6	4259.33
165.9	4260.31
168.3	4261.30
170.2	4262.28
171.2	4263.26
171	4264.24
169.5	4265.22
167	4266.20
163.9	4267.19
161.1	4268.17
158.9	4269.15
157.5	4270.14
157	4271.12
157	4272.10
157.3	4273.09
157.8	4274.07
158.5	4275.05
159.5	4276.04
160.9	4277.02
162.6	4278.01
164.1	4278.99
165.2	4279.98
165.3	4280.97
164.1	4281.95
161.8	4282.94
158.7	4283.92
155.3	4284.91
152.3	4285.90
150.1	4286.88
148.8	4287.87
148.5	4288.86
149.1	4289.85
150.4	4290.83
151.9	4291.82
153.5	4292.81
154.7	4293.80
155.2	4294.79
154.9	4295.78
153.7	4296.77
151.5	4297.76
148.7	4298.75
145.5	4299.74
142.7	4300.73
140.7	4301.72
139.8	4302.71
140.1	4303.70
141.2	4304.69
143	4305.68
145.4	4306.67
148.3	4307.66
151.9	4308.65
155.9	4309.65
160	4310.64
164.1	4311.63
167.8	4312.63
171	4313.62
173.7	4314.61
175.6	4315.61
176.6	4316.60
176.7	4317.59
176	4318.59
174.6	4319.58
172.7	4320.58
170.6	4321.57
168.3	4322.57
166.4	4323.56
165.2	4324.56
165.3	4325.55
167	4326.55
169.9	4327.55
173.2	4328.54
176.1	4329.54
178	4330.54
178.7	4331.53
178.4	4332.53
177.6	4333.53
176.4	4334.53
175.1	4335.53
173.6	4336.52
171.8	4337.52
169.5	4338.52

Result 2.74 Ang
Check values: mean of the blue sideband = 163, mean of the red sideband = 171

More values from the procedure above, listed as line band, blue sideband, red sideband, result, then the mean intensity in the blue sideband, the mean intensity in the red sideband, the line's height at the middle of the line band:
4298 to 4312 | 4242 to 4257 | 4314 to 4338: 1.87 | 163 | 173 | 170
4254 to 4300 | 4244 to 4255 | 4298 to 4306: -1.91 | 163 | 143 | 152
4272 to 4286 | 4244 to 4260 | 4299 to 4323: 0.04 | 162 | 159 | 161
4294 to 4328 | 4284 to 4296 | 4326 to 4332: 0.94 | 152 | 174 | 164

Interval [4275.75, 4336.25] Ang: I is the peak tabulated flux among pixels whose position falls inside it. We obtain 178.7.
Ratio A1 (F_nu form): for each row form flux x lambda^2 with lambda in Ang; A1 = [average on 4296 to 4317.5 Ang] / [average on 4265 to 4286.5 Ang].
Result 1.0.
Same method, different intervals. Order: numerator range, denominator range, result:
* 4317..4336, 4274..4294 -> 1.12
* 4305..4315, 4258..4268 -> 0.96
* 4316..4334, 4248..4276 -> 1.10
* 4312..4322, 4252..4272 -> 1.09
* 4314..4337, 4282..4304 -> 1.17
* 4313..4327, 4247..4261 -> 1.10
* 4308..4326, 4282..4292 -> 1.11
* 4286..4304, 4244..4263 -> 0.93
